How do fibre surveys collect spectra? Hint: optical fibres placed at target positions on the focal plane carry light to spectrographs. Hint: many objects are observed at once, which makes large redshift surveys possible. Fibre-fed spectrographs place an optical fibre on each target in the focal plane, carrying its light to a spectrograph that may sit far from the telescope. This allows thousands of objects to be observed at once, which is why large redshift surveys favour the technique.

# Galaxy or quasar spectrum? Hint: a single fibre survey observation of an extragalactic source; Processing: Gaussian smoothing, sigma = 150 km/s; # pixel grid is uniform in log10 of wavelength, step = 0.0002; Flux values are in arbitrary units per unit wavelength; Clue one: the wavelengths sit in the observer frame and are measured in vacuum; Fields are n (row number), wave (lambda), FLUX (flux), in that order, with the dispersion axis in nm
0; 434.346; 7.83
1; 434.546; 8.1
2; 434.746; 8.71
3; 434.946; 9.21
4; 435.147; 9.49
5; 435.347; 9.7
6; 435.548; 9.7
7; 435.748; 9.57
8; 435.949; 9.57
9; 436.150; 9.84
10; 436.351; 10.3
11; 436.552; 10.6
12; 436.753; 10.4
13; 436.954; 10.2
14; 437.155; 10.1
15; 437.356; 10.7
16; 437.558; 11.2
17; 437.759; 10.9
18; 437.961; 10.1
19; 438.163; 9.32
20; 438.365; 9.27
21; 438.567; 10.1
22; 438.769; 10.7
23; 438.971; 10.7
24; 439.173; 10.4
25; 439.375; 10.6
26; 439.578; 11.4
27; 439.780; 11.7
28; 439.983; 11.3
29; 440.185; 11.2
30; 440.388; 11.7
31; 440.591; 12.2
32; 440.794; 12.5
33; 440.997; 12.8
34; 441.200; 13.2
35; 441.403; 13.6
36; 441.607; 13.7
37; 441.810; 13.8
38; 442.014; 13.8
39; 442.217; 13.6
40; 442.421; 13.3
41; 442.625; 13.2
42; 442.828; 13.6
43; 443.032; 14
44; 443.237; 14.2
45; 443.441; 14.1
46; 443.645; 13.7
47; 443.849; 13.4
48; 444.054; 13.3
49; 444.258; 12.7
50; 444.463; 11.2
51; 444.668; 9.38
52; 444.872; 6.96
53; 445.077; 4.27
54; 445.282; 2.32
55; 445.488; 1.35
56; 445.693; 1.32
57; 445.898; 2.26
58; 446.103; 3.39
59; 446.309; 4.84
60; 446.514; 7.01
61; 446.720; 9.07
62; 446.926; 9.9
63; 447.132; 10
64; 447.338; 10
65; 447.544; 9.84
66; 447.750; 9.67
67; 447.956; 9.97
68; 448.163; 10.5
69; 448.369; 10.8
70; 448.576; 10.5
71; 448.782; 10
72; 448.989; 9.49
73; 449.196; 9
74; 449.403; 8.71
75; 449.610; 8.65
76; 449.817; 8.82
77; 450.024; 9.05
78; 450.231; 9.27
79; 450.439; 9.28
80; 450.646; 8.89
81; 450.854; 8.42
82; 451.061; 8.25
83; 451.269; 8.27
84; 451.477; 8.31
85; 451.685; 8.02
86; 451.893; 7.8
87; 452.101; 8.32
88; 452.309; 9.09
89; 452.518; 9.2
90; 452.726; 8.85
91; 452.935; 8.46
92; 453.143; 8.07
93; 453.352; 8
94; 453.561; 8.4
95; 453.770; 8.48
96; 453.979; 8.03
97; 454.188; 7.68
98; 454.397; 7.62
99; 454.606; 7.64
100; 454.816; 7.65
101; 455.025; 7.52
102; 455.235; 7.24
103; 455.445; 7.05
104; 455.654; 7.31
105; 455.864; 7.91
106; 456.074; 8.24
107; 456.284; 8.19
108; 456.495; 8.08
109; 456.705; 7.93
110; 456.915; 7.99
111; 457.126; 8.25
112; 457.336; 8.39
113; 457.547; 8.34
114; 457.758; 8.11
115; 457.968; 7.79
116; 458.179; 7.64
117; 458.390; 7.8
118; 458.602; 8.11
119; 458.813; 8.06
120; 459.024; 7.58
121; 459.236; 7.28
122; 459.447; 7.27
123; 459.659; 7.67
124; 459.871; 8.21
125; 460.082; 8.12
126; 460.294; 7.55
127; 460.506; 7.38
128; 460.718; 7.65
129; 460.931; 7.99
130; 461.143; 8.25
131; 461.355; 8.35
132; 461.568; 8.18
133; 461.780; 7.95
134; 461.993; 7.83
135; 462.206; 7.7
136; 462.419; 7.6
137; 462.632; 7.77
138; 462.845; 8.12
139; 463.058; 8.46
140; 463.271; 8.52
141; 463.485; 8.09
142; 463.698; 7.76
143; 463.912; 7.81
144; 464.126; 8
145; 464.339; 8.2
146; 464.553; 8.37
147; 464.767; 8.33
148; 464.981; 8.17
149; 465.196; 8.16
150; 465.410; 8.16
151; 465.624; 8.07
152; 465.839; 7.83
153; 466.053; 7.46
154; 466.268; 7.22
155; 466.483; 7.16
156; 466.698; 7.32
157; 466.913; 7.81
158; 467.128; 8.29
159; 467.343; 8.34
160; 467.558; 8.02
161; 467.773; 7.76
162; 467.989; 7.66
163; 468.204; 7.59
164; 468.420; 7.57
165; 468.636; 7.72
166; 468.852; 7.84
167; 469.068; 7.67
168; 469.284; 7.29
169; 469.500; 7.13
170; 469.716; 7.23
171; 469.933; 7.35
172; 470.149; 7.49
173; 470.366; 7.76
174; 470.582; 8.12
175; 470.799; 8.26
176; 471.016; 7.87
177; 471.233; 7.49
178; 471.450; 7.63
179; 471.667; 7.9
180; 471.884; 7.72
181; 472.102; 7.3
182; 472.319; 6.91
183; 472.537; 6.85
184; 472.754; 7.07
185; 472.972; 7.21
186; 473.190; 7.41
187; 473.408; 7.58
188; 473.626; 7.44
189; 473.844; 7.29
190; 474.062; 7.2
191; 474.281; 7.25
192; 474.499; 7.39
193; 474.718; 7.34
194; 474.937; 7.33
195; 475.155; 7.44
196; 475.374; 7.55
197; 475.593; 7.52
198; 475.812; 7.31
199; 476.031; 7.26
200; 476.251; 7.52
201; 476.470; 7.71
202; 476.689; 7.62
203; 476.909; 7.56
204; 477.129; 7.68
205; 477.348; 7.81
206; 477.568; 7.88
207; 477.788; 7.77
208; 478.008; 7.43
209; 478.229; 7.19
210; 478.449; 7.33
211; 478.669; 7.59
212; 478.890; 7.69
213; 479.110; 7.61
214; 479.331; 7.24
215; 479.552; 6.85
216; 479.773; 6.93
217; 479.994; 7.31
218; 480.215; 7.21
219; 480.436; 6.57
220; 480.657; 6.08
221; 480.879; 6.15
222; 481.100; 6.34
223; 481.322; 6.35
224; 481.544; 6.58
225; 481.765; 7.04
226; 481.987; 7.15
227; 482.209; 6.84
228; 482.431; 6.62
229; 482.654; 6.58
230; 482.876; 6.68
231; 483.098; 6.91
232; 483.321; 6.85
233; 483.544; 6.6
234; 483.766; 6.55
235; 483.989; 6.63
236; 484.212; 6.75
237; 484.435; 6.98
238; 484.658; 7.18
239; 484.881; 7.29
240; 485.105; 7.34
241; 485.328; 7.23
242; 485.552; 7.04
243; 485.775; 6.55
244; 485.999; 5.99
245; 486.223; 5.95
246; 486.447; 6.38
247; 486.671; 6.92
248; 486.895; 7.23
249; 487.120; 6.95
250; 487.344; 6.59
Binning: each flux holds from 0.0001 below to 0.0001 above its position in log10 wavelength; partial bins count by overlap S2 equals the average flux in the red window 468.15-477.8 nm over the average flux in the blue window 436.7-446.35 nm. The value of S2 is 0.71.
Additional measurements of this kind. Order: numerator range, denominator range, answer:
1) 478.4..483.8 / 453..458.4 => 0.87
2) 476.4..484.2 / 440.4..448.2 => 0.69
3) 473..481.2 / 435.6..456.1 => 0.76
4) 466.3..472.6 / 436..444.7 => 0.64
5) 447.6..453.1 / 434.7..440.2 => 0.88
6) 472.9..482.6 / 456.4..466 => 0.91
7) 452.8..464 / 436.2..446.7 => 0.76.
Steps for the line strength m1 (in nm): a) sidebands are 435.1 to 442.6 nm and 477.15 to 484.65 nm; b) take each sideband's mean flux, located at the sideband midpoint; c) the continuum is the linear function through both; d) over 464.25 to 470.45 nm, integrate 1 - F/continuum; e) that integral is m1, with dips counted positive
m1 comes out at 0.44 nm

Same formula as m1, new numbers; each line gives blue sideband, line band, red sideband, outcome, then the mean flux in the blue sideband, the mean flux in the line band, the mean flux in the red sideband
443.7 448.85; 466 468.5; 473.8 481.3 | -0.04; 8.2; 7.69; 7.28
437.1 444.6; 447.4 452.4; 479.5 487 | 0.84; 12.1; 9.13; 6.75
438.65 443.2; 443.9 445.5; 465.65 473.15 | 0.49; 12.4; 8.22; 7.59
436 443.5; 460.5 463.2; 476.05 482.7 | 0.35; 11.7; 7.97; 7.15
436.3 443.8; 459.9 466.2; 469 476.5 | 0.55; 11.9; 7.99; 7.45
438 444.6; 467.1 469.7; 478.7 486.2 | 0.30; 12.3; 7.71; 6.84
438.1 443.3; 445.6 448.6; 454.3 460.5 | 0.72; 12.2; 7.9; 7.81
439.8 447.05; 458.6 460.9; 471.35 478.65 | 0.30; 10.3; 7.71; 7.44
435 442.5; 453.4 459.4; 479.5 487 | 0.98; 11.2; 7.86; 6.75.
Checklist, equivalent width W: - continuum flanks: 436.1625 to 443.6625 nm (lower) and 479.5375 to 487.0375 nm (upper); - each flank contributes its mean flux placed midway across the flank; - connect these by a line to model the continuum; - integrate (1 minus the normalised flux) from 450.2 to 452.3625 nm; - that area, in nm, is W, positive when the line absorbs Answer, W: 0.41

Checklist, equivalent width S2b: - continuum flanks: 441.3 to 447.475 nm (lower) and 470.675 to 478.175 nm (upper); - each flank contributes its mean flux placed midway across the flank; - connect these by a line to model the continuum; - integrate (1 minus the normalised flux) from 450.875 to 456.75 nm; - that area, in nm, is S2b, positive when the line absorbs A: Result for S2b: 0.69 nm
